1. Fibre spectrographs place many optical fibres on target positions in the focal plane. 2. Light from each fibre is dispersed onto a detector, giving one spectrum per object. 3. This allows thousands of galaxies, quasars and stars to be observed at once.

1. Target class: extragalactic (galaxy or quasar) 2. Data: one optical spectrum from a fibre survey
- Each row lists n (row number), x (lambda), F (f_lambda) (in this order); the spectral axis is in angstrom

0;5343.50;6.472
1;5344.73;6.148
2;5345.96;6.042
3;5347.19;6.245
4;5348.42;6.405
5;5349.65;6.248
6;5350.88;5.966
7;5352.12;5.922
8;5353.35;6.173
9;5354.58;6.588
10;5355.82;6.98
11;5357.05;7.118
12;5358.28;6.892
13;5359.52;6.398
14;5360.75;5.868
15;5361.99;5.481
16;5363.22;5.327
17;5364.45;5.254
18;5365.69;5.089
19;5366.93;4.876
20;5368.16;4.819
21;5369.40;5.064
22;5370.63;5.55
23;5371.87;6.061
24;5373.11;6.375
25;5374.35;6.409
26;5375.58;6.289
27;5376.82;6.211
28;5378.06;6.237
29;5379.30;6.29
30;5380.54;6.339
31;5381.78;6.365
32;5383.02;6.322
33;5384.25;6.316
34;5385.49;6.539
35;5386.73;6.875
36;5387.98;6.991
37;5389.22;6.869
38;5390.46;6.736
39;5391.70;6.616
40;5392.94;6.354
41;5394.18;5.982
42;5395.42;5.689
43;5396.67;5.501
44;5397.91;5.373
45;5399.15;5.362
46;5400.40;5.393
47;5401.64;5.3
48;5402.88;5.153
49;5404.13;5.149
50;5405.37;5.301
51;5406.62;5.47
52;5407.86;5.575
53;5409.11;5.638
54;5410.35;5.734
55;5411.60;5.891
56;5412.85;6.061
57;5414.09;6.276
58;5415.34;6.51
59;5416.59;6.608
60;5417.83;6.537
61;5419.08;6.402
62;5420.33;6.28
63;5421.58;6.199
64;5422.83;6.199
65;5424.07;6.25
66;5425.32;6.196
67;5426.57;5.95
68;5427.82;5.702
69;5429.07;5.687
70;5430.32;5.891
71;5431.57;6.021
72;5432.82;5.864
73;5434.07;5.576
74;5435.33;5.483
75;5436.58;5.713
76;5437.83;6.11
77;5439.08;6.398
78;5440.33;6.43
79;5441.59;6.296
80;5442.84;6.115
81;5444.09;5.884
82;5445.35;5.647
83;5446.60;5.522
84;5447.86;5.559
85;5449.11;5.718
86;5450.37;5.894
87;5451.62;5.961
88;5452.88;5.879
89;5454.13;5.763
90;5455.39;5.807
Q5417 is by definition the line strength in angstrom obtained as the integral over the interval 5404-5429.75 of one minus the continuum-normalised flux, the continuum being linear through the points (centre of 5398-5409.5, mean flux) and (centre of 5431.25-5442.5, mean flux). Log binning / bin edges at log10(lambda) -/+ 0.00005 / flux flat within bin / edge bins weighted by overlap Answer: -1.8 angstrom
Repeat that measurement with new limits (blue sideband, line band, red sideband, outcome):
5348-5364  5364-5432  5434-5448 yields 1.3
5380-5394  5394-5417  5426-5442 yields 2.3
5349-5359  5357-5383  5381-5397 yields 2.2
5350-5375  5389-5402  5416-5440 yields 0.2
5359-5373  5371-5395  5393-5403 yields -4.0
